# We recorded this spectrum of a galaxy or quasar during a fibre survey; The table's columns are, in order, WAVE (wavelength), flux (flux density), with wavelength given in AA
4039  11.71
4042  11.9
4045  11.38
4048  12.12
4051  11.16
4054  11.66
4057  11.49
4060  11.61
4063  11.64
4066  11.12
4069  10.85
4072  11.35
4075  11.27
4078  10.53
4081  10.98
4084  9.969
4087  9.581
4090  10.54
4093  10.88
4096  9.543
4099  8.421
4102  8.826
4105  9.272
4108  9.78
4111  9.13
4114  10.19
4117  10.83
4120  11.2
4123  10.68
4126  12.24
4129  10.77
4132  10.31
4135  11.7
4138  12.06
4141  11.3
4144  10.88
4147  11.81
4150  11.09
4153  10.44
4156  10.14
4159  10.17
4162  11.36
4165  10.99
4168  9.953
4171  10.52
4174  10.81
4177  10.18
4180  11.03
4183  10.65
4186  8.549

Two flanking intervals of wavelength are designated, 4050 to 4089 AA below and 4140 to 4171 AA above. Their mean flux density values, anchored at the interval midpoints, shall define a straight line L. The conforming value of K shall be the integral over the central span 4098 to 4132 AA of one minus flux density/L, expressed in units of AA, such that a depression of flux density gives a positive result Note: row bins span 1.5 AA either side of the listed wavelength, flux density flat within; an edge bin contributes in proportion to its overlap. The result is 2.3 AA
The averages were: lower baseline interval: 11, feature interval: 10.2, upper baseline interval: 10.8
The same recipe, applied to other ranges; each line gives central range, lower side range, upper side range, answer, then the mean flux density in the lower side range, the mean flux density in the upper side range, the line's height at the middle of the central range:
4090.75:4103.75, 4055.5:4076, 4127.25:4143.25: 2.1 AA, 11.3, 11.2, 11.3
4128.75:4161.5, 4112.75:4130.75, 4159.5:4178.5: -0.6 AA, 11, 10.6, 10.8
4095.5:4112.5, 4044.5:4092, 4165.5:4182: 2.7 AA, 11.1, 10.5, 10.9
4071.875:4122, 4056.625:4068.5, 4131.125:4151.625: 5.6 AA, 11.4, 11.3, 11.4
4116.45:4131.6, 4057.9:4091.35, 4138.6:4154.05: 0.0 AA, 10.9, 11.2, 11.1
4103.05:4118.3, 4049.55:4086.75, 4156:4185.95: 1.5 AA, 11.1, 10.5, 10.8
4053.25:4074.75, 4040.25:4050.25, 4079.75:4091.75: -0.6 AA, 11.7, 10.3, 11.1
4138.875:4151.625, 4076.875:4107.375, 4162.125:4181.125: -1.1 AA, 9.84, 10.6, 10.4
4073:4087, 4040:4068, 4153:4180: 0.9 AA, 11.6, 10.5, 11.3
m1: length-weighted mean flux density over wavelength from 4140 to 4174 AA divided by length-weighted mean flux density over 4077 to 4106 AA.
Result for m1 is 1.09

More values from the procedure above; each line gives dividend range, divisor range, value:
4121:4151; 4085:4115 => 1.17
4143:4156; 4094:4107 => 1.20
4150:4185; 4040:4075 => 0.92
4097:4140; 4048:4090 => 0.94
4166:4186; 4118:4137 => 0.93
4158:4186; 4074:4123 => 1.05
